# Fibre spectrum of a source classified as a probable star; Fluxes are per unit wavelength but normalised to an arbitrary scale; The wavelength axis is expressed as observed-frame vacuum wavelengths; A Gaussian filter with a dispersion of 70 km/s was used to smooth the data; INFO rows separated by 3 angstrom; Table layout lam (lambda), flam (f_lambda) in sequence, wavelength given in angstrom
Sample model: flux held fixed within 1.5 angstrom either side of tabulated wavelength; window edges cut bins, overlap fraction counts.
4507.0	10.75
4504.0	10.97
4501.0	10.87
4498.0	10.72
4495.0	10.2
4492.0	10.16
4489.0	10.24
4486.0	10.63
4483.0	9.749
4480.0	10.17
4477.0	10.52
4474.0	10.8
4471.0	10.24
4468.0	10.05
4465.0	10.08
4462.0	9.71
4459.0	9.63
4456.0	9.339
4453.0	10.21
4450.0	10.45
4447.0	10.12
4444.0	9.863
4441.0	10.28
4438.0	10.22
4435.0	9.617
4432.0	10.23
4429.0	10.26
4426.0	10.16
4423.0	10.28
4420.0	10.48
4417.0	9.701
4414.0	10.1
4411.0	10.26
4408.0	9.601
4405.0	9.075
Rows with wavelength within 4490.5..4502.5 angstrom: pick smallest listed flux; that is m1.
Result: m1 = 10.16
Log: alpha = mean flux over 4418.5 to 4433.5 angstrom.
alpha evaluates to 10.3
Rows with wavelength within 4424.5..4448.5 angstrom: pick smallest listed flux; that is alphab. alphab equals 9.617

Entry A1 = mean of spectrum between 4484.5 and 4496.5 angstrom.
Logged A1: 10.3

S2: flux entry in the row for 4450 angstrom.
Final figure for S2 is 10.45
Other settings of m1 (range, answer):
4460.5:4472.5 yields 9.71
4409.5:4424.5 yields 9.701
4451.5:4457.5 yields 9.339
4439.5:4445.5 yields 9.863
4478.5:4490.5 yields 9.749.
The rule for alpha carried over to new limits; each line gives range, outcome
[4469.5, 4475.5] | 10.5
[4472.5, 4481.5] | 10.5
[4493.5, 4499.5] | 10.5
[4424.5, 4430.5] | 10.2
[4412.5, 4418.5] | 9.9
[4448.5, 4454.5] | 10.3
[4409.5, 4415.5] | 10.2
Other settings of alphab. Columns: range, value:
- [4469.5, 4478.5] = 10.24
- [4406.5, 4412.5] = 9.601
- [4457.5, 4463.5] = 9.63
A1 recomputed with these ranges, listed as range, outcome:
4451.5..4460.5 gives 9.73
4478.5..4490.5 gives 10.2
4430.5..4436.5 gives 9.92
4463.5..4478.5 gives 10.3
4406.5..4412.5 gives 9.93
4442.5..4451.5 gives 10.1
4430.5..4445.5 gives 10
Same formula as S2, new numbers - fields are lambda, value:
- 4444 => 9.863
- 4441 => 10.28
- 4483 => 9.749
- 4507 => 10.75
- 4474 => 10.8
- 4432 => 10.23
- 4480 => 10.17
